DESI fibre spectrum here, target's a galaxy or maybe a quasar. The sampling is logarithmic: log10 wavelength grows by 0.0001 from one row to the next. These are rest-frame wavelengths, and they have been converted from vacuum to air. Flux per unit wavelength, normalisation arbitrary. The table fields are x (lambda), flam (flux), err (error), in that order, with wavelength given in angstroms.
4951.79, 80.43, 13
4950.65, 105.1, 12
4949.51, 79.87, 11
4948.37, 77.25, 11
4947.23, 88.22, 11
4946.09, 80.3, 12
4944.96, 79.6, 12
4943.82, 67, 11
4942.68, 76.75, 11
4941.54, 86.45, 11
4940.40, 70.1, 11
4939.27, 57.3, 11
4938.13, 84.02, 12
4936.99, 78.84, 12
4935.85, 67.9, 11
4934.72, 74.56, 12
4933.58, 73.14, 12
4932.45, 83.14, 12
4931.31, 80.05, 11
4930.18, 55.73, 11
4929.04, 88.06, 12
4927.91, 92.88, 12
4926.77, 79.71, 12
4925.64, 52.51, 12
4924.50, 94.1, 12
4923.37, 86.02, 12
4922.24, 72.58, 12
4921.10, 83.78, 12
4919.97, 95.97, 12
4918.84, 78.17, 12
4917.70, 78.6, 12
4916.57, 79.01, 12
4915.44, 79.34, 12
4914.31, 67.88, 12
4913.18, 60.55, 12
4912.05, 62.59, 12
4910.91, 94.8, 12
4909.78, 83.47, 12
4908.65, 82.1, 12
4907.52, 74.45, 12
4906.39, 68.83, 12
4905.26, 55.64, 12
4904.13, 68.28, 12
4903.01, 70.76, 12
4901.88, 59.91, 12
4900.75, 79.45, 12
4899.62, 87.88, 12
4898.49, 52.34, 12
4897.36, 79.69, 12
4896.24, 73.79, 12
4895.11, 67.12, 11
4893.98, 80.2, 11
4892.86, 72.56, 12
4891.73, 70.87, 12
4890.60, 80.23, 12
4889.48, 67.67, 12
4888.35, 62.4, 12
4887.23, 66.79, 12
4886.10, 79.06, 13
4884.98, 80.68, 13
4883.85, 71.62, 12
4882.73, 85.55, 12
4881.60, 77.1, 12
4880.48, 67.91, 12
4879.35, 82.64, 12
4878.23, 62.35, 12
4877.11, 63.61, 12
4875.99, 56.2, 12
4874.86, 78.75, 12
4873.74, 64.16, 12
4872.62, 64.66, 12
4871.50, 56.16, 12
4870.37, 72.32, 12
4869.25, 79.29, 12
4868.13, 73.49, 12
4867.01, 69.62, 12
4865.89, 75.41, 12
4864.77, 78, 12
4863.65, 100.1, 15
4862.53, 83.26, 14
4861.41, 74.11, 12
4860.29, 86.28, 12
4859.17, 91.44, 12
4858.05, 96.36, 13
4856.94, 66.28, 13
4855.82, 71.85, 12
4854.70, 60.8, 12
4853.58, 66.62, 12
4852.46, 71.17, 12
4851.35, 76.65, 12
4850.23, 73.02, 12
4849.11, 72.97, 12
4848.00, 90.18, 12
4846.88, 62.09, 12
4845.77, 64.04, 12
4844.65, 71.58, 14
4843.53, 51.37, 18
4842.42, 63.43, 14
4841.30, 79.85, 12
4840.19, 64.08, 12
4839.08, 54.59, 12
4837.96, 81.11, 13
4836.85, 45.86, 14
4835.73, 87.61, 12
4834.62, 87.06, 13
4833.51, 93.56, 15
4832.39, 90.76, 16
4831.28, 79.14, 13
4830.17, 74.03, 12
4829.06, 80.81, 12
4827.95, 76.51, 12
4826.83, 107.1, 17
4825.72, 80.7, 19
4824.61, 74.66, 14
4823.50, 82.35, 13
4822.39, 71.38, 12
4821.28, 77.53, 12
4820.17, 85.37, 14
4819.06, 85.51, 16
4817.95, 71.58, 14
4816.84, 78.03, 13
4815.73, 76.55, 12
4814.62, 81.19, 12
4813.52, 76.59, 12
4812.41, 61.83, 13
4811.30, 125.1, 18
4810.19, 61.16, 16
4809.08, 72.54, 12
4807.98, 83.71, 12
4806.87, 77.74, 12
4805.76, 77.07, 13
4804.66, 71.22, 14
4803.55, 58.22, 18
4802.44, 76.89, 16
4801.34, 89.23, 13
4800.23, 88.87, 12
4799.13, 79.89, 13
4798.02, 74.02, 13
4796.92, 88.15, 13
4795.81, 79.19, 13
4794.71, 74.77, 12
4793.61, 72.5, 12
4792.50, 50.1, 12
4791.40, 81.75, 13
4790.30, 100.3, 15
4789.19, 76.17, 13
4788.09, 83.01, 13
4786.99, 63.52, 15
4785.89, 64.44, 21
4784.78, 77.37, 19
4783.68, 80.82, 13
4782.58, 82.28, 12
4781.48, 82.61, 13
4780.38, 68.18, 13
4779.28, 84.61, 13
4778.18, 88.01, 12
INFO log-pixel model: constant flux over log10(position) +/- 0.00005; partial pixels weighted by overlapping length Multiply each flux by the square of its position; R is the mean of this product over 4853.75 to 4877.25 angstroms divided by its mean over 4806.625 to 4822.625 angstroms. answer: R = 0.96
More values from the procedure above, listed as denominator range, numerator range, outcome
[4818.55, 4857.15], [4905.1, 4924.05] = 1.06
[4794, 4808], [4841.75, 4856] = 0.90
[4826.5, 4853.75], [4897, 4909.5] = 0.98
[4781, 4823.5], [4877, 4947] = 1.01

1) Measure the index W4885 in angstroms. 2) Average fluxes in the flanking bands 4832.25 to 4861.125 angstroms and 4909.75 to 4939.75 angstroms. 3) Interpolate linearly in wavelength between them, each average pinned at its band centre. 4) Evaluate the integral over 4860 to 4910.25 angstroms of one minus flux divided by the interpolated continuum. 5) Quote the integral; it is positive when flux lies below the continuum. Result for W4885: 1.6 angstroms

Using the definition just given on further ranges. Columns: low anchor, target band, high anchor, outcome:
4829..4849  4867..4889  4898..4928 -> 1.1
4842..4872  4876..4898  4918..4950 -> 0.8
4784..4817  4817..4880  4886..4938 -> 1.1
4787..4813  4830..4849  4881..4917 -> 0.8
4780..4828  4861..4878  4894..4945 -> 0.9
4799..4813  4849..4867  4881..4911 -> -0.5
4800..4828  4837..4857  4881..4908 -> 2.1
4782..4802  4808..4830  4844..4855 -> -1.6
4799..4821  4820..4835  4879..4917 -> -1.0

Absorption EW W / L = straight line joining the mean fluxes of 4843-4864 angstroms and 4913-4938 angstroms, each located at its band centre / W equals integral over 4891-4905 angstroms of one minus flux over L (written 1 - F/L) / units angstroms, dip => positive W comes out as 0.9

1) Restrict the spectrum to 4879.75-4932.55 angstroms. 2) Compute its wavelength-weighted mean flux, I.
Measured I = 75.1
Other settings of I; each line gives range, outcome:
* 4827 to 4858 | 73.3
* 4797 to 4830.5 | 79.4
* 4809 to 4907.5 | 74.5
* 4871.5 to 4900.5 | 71.6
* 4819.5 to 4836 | 83.2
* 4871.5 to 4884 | 69.8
